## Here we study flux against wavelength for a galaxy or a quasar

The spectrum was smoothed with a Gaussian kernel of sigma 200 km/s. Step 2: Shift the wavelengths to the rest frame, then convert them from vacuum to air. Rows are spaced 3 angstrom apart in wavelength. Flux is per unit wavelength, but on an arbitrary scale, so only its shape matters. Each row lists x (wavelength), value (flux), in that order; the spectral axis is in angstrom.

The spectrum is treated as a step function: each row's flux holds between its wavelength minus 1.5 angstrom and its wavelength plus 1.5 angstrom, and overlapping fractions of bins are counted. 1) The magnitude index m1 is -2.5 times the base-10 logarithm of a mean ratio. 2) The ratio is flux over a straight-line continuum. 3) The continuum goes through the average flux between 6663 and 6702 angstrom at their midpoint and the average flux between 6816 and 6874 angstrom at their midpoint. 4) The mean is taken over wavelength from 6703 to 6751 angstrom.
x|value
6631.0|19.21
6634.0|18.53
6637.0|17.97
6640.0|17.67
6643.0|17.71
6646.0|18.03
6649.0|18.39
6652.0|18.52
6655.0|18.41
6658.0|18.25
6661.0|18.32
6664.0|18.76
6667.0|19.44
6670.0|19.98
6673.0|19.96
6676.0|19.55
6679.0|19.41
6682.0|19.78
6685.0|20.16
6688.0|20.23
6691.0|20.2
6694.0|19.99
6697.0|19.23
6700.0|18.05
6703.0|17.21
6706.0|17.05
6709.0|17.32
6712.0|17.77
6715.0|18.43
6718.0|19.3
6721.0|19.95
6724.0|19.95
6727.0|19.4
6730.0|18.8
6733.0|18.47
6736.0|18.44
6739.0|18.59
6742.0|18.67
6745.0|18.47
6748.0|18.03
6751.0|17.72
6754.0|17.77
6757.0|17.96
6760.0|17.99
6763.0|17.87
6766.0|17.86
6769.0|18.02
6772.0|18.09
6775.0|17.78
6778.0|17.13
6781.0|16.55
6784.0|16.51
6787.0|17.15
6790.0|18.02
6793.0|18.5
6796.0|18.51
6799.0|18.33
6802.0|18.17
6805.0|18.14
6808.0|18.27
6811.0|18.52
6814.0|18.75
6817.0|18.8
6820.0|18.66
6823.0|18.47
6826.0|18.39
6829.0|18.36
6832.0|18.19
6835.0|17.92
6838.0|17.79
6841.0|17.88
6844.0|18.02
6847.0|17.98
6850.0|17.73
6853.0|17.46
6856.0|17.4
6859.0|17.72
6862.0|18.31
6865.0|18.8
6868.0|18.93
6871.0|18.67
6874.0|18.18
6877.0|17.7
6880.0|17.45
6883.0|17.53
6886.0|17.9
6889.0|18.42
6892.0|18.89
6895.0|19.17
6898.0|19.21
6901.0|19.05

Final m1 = 0.04 mag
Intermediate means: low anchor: 19.6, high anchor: 18.2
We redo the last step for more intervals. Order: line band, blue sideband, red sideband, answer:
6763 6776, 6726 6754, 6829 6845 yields 0.023 mag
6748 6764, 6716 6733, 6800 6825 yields 0.068 mag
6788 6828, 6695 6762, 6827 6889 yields -0.015 mag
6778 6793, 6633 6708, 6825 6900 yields 0.074 mag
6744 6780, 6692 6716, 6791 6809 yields 0.024 mag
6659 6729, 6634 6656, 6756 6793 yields -0.069 mag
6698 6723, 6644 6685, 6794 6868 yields 0.035 mag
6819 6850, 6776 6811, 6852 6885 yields -0.013 mag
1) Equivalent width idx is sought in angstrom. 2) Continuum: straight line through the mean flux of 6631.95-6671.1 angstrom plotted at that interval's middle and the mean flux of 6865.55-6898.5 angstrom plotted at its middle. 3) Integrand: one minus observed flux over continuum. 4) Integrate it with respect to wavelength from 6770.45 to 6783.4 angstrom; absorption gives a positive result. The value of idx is 0.8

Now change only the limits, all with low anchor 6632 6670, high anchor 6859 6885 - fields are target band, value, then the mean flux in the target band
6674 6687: -0.97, 19.8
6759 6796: 1.25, 17.7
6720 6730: -0.70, 19.6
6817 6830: -0.21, 18.5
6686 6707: -0.65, 18.9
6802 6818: -0.20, 18.5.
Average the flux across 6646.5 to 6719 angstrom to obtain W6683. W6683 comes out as 18.9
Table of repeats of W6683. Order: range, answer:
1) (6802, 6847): 18.3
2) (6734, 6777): 18.1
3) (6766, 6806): 17.8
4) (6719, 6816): 18.2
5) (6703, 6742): 18.6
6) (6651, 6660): 18.4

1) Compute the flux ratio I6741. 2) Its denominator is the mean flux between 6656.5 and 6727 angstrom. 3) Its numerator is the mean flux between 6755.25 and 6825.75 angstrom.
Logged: 0.94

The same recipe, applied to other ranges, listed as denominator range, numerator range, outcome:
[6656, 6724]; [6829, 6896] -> 0.95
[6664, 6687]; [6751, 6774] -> 0.91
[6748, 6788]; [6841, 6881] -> 1.02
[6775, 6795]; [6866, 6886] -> 1.04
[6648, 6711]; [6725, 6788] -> 0.95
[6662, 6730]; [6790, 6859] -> 0.95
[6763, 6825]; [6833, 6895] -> 1.00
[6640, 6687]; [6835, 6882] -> 0.95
